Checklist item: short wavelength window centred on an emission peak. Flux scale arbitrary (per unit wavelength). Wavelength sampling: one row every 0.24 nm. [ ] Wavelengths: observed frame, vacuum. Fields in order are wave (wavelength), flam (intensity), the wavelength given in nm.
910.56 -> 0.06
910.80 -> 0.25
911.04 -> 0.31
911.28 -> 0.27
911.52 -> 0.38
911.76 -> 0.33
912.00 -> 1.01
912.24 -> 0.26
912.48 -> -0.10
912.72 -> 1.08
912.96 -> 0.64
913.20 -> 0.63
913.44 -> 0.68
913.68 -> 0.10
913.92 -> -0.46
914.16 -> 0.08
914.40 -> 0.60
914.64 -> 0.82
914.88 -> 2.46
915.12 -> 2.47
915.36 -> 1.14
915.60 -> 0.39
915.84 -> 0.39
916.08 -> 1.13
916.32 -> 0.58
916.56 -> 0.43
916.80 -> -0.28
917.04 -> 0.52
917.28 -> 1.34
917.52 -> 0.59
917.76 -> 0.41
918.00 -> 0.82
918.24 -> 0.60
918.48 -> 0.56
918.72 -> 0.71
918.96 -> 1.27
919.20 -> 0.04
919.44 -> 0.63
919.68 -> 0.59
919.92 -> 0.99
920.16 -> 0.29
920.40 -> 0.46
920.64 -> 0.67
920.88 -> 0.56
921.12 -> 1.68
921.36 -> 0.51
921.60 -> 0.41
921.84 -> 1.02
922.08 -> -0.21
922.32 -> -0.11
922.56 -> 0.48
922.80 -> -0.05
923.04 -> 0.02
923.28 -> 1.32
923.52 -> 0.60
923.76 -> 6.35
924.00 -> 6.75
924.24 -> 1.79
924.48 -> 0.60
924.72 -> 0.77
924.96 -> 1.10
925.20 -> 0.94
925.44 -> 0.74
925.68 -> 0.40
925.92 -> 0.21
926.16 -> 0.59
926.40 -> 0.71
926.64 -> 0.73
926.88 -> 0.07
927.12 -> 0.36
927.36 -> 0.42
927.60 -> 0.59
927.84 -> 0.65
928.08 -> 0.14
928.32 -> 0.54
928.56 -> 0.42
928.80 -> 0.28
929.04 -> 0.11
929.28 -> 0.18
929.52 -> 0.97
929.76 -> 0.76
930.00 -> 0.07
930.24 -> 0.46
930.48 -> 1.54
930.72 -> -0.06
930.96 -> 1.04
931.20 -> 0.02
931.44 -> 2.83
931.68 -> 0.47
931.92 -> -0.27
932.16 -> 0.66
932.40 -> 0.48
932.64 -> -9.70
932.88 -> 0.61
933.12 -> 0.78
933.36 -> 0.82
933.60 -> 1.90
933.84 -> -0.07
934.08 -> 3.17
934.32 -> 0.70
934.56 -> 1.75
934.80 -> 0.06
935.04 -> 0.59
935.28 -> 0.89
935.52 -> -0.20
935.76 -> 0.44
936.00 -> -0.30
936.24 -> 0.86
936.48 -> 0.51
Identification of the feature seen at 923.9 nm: [O III] 5007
